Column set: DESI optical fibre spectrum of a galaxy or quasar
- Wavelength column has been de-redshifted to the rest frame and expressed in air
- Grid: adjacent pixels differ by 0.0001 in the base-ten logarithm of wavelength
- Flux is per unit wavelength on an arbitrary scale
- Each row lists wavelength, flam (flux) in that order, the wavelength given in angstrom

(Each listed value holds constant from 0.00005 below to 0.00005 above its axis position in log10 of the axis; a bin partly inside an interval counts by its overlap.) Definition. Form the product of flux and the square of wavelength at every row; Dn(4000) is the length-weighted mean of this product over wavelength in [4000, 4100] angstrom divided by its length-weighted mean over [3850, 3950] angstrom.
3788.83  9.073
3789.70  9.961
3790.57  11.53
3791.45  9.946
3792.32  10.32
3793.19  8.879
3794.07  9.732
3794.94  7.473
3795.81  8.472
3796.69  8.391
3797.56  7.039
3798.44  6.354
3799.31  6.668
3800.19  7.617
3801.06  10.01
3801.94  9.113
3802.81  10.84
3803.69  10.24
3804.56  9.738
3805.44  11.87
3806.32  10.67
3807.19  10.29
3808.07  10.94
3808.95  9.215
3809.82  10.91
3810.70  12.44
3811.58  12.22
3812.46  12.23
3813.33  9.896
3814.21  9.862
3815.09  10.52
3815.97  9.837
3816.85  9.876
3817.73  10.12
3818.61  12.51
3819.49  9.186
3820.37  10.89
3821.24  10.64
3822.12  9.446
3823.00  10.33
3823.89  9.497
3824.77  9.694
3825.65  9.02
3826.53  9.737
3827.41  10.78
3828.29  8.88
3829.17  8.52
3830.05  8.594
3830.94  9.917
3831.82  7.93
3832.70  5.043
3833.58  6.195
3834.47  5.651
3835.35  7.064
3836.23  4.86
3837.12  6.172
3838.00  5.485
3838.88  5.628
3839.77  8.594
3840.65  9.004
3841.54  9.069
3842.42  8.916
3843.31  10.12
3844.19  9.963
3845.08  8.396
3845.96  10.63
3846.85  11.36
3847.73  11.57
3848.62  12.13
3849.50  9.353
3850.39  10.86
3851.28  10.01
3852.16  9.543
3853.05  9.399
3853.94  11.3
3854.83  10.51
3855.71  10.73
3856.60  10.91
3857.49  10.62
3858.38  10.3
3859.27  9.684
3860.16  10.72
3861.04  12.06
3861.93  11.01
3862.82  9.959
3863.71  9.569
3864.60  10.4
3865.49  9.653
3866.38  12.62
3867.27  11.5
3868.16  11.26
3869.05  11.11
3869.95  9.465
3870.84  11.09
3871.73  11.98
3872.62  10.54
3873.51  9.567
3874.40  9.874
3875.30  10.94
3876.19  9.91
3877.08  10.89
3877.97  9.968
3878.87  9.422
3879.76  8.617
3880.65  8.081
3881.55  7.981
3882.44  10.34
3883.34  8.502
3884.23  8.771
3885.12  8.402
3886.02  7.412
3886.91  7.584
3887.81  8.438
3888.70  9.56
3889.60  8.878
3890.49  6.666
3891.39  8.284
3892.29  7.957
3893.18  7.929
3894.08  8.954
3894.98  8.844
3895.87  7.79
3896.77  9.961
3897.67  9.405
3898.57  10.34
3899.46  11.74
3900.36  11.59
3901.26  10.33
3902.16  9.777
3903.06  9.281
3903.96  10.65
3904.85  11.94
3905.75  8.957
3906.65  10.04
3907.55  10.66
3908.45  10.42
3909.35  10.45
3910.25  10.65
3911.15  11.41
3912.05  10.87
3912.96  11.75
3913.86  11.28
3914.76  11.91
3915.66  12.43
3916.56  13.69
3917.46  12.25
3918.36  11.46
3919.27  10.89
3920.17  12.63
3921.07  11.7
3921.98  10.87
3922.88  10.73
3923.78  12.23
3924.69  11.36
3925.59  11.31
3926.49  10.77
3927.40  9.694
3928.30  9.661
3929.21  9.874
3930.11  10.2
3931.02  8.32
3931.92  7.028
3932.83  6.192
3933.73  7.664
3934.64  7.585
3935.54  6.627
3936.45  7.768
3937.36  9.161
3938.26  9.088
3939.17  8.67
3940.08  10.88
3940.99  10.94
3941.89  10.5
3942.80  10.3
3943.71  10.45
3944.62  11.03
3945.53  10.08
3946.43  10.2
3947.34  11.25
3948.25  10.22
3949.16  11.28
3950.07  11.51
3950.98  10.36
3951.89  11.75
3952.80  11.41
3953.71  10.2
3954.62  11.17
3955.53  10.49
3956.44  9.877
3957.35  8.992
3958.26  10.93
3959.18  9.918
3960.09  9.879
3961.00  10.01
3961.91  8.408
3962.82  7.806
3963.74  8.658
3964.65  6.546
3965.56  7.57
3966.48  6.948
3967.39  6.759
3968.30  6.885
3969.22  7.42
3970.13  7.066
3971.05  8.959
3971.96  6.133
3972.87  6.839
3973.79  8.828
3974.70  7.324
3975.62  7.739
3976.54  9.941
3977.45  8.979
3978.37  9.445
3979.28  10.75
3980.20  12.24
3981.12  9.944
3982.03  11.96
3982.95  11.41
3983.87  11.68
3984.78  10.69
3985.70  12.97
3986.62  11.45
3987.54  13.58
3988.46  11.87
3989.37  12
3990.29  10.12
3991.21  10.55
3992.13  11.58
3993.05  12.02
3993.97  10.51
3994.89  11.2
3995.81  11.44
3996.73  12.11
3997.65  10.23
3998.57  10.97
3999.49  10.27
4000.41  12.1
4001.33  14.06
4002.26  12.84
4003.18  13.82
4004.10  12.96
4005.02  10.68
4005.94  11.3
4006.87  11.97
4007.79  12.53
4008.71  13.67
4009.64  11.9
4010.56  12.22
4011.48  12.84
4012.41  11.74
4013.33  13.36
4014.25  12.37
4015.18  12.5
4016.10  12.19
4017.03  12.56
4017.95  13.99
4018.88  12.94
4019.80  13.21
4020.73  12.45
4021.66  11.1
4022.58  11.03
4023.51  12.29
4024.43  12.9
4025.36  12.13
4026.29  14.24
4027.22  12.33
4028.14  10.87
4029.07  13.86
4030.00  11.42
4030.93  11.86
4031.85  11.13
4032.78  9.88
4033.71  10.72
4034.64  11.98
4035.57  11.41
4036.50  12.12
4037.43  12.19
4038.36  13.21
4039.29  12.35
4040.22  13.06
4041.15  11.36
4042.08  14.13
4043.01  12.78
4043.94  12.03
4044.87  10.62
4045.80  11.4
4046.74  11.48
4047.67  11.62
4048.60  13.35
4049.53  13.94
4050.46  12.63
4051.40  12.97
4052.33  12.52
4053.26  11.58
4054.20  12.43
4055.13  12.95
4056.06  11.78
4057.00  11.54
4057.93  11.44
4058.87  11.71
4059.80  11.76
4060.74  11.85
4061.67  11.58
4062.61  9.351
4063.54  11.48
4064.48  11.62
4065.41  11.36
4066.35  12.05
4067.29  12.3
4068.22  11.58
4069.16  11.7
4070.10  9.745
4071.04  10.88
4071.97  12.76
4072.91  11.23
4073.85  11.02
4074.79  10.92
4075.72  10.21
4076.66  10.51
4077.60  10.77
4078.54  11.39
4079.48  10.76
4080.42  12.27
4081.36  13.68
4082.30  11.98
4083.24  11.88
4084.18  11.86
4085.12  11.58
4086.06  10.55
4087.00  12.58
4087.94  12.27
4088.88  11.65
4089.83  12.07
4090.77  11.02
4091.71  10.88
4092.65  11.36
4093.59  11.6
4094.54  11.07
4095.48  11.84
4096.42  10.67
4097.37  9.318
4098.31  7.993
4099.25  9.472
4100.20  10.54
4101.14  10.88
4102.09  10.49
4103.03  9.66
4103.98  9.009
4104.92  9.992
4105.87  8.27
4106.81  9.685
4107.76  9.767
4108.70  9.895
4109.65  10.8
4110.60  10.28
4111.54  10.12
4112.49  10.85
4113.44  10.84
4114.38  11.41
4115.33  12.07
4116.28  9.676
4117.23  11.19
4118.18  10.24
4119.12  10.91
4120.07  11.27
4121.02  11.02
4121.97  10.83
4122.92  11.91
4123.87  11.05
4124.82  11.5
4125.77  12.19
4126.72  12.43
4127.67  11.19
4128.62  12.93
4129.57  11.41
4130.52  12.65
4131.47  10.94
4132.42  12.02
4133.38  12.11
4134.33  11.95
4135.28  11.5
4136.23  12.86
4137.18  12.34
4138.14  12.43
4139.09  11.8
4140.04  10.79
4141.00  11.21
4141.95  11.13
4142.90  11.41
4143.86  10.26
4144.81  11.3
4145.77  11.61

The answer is 1.3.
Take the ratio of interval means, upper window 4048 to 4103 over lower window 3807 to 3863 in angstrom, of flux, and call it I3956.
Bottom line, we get 1.19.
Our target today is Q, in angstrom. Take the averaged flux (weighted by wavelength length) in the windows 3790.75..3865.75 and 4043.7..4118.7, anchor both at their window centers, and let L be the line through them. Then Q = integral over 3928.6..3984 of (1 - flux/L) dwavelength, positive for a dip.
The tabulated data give 5.74 angstrom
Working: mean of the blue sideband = 9.53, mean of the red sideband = 11.2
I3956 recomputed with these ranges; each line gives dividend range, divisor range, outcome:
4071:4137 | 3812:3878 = 1.14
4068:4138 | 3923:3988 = 1.16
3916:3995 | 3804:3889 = 1.02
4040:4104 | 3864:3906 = 1.19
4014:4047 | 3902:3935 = 1.16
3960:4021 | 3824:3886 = 1.13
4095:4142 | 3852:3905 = 1.11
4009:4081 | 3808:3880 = 1.22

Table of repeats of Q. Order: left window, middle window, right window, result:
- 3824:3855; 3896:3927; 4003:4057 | -2.6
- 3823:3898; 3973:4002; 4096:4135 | -2.5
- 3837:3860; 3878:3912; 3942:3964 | 2.0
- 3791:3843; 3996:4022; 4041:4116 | -3.9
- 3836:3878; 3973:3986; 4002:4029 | 1.9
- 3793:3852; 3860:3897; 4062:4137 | 0.4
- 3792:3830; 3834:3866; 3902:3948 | 1.5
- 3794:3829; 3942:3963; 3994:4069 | 1.7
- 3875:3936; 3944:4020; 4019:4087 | 1.4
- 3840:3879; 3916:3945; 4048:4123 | 1.6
